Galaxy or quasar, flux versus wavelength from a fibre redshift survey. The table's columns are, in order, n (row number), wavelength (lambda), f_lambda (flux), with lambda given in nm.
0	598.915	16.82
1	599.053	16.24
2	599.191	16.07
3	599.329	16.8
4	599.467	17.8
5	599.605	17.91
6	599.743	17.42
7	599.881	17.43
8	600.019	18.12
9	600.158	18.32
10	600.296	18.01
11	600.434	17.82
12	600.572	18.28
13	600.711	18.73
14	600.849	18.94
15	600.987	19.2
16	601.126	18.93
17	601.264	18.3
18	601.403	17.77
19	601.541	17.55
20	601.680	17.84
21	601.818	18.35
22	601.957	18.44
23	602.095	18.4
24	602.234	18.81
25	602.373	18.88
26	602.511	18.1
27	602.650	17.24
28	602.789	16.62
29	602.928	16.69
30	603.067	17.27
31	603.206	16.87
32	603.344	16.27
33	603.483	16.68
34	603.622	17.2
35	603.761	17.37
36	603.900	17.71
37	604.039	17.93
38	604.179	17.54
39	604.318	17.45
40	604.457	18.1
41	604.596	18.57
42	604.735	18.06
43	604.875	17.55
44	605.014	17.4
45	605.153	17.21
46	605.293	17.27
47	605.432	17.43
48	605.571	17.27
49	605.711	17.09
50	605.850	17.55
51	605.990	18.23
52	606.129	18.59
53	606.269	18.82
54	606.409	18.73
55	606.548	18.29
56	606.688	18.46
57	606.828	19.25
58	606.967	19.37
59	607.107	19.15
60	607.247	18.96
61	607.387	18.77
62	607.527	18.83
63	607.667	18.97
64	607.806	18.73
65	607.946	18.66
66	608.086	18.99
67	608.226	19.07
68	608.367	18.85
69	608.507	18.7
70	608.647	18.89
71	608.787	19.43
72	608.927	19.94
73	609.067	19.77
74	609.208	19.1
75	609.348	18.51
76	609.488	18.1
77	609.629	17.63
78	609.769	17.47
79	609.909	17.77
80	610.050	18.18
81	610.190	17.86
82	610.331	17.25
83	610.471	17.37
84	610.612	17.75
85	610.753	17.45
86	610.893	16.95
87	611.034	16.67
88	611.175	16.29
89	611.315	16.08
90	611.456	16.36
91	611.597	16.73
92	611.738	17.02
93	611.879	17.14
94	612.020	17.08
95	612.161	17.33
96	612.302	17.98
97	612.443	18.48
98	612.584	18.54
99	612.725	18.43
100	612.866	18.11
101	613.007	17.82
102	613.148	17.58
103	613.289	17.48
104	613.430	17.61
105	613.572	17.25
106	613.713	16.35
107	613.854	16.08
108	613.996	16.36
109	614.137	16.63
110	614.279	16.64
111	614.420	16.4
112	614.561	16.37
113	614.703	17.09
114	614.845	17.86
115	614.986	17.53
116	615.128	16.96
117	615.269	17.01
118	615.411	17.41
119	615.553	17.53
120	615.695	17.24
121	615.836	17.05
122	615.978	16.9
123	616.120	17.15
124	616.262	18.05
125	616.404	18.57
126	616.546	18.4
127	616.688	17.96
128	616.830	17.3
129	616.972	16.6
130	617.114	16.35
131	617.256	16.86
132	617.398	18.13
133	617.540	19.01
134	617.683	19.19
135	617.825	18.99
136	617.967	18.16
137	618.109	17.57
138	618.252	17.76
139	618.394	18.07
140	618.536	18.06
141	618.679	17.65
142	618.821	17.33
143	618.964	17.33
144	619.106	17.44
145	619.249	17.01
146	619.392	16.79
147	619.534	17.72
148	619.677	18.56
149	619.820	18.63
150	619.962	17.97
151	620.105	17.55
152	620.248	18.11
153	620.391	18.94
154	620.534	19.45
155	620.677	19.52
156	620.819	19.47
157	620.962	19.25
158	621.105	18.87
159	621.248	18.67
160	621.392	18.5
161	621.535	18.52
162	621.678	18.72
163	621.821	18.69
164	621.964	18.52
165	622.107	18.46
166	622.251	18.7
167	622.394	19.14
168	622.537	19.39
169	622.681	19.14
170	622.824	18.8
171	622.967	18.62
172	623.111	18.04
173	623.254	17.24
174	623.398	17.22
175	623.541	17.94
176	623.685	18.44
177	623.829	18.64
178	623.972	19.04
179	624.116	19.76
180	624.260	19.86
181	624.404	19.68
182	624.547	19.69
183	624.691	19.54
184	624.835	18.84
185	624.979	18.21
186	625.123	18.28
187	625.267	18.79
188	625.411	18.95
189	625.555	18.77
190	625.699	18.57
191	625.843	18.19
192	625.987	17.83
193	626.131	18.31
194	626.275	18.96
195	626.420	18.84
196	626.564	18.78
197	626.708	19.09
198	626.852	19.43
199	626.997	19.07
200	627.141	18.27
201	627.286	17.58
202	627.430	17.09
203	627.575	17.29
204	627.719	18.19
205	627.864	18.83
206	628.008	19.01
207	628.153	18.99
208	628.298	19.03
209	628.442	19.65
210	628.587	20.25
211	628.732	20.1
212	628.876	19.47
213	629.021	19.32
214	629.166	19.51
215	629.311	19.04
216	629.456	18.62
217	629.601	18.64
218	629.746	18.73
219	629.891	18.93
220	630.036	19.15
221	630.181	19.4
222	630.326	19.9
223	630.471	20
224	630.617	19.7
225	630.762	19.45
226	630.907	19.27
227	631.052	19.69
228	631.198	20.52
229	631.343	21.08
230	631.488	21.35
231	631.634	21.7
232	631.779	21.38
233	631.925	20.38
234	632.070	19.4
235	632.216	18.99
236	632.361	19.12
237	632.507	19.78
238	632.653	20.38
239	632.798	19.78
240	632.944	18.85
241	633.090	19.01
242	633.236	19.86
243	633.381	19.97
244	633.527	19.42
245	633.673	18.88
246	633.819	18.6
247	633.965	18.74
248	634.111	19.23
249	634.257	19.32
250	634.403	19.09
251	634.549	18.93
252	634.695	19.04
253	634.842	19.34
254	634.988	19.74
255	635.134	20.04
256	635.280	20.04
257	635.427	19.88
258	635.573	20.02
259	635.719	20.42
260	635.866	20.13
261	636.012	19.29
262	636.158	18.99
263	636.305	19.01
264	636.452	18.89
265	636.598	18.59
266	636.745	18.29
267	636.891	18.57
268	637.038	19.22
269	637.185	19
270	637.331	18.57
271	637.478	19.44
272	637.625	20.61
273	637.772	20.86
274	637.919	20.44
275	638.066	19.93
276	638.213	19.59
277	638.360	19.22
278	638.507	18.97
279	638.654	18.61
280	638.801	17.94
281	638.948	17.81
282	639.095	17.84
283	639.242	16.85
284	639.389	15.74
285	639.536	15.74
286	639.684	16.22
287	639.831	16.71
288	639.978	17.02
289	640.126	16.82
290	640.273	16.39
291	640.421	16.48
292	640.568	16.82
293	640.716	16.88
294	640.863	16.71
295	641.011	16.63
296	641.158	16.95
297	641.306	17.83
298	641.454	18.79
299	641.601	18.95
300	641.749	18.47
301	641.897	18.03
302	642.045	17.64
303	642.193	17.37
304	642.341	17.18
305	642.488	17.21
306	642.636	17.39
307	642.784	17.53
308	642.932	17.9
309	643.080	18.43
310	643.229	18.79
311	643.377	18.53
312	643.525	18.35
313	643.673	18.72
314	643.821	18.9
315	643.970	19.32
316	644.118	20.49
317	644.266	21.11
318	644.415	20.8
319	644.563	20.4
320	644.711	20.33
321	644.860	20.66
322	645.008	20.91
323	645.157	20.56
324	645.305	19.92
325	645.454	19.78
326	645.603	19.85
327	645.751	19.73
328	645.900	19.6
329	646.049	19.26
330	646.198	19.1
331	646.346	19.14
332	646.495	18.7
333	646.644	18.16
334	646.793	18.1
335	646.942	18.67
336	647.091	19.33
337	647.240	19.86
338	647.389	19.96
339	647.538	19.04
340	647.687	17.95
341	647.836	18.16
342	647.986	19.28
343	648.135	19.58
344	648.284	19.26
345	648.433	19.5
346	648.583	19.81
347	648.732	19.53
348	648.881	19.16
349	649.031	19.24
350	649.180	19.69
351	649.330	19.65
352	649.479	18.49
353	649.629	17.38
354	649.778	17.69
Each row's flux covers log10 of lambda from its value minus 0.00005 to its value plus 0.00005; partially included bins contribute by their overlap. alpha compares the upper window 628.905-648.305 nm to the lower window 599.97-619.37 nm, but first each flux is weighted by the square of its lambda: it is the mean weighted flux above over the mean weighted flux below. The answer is 1.2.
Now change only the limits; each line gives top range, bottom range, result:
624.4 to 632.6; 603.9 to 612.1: 1.14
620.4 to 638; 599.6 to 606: 1.18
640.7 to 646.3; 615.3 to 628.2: 1.10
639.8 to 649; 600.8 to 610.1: 1.17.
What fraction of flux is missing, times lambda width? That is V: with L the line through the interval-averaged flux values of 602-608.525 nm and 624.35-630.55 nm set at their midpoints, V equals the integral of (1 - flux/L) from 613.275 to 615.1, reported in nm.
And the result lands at 0.149 nm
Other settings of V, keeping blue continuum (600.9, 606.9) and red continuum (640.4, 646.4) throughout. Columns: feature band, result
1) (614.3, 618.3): 0.13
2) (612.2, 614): 0.05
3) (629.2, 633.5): -0.29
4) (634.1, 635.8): -0.10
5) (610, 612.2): 0.11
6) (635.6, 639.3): -0.10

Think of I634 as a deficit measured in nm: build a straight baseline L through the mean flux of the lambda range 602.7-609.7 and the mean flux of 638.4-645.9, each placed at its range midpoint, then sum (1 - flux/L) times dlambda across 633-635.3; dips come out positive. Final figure -0.13 nm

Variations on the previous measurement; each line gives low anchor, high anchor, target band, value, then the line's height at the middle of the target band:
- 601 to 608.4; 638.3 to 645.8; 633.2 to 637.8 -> -0.28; 18.2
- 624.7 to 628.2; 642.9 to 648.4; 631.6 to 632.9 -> -0.09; 18.8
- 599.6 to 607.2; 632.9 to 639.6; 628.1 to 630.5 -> -0.06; 18.8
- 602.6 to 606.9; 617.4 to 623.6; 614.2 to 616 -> 0.10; 18.1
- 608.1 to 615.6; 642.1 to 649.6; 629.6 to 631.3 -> -0.10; 18.4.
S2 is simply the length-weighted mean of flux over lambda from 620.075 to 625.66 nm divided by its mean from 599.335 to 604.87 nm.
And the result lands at 1.05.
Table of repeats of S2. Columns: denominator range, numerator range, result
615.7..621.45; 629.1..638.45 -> 1.08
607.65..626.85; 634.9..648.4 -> 1.04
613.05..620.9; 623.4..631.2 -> 1.08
